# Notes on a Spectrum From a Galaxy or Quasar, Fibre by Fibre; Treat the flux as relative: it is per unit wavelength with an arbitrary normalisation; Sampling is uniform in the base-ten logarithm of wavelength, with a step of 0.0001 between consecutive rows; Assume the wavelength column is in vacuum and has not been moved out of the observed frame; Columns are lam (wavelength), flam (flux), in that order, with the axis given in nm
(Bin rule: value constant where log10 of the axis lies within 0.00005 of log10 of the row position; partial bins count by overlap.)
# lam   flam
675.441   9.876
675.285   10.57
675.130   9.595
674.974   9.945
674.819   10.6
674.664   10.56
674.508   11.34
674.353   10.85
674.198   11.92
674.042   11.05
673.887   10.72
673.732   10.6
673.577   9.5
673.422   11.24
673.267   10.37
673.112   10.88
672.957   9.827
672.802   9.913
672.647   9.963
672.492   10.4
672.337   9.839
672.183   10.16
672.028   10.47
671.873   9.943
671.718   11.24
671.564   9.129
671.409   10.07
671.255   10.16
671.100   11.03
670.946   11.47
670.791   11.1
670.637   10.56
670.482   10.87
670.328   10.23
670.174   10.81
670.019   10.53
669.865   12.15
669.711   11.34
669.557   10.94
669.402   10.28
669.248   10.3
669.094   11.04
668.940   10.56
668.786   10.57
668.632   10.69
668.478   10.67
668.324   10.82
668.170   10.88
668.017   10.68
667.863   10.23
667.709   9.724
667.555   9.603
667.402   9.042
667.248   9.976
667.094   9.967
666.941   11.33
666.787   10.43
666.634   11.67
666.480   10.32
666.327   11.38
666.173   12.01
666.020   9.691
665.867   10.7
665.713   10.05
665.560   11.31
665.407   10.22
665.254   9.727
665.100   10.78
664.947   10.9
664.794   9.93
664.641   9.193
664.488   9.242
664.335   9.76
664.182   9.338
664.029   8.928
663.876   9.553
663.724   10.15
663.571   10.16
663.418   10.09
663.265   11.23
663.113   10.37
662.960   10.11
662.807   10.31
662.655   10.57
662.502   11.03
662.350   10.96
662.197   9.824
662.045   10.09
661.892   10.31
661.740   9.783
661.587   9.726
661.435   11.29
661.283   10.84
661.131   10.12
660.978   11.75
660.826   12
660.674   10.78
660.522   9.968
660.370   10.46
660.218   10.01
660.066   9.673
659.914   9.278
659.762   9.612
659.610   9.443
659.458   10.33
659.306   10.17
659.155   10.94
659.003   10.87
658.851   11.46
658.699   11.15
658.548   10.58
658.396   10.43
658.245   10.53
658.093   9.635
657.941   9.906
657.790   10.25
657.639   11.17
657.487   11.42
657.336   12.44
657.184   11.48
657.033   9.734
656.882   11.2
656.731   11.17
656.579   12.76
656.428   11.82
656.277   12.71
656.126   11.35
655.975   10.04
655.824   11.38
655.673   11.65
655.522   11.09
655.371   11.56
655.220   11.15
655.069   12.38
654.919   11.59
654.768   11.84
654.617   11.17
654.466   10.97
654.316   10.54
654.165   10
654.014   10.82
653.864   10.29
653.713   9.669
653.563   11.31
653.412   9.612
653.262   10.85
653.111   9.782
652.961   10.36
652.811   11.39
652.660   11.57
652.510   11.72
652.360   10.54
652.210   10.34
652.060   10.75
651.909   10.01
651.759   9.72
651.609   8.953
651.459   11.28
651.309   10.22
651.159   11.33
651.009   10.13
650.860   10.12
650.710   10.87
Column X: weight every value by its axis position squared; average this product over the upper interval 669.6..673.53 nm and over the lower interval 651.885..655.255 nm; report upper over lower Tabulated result 1.0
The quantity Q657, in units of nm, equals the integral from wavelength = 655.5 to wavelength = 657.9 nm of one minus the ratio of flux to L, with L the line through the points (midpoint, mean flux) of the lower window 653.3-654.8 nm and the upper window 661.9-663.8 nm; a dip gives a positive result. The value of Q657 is -0.18 nm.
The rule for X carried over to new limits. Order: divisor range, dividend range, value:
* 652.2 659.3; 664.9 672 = 1.00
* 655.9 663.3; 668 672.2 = 1.03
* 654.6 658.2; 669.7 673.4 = 0.98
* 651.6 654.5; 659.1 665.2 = 1.00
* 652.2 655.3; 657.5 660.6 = 0.96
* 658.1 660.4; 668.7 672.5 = 1.07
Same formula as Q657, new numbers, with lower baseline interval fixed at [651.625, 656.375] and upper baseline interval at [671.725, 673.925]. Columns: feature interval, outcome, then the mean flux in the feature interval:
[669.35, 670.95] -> -0.08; 10.9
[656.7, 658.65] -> 0.00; 10.8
